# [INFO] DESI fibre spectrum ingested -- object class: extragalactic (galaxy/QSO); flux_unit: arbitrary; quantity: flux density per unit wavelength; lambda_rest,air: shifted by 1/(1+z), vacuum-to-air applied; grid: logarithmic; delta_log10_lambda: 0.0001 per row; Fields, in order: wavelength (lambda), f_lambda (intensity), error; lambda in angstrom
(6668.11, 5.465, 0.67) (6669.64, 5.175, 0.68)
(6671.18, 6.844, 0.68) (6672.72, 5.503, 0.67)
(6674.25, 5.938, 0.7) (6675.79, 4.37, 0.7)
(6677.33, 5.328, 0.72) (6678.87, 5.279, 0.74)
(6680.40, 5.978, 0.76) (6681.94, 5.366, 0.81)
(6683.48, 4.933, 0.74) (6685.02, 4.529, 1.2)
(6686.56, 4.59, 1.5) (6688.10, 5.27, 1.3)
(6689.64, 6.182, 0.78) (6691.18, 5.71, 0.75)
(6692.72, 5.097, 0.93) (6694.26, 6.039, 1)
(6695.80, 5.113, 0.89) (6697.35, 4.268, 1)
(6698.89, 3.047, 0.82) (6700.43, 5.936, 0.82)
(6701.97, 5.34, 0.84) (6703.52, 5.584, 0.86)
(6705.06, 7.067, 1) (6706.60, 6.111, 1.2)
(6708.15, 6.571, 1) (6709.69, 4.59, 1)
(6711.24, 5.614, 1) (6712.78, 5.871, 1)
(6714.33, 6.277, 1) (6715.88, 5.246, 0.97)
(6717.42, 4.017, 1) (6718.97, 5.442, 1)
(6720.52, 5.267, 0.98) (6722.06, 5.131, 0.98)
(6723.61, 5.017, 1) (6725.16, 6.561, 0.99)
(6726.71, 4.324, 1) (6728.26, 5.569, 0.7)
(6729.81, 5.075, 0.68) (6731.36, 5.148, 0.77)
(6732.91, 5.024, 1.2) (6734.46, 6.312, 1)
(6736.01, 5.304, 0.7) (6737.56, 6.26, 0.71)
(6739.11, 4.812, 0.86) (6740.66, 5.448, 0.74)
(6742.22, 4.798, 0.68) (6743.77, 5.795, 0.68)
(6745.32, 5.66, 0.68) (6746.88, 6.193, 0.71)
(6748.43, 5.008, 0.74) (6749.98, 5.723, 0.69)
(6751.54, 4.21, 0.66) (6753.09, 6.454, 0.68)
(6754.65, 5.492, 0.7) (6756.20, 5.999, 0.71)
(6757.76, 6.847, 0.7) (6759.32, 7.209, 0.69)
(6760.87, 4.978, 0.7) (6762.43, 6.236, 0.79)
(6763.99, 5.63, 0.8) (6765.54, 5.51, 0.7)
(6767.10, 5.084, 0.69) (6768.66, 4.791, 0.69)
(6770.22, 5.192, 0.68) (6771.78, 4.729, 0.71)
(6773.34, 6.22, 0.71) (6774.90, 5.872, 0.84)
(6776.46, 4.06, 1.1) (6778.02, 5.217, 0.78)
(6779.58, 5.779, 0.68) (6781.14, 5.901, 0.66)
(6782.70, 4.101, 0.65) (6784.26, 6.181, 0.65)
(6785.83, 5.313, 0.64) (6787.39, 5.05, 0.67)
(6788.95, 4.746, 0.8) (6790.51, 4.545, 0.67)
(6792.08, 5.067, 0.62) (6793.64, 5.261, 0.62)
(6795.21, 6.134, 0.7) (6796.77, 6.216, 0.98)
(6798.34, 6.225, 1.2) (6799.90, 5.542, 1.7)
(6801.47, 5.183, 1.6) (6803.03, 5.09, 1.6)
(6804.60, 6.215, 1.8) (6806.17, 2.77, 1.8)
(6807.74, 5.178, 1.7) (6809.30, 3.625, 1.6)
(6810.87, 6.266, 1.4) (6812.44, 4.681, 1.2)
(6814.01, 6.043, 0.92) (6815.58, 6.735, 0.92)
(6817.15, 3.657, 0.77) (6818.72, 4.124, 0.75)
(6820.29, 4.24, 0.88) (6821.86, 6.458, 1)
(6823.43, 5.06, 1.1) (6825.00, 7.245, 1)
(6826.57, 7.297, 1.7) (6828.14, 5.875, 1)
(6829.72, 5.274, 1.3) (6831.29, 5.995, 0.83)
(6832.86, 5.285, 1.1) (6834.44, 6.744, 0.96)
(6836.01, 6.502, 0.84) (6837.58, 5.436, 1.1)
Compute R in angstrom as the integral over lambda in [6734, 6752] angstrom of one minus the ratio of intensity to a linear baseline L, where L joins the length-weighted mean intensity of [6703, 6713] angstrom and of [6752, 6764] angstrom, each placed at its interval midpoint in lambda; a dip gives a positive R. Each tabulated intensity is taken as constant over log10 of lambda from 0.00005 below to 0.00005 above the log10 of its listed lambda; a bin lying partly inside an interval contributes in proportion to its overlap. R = 1.7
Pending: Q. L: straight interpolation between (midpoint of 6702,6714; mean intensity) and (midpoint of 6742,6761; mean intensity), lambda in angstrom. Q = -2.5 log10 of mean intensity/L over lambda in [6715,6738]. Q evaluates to 0.105 mag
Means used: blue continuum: 5.89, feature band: 5.3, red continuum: 5.77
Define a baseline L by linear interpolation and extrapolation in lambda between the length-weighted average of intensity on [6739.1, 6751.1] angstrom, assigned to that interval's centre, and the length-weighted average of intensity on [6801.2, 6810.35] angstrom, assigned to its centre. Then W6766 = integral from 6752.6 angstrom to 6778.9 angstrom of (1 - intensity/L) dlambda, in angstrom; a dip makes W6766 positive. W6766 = -2.1 angstrom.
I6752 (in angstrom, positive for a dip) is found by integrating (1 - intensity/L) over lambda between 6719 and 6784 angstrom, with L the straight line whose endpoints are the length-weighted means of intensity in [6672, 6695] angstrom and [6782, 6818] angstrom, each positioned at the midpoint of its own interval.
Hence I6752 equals -2.5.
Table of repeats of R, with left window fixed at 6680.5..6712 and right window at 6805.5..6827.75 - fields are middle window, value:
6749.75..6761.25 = -1.3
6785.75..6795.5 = 0.3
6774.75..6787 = 0.1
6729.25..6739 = -0.3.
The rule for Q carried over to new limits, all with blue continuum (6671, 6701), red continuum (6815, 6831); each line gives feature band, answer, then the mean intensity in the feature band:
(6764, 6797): 0.04 mag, 5.28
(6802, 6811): 0.17 mag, 4.77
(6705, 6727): -0.04 mag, 5.52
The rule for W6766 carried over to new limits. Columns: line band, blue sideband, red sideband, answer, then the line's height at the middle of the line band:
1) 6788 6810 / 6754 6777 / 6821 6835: 2.78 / 5.88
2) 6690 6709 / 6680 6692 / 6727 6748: -0.57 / 5.34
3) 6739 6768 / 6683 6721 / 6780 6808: -1.89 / 5.31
